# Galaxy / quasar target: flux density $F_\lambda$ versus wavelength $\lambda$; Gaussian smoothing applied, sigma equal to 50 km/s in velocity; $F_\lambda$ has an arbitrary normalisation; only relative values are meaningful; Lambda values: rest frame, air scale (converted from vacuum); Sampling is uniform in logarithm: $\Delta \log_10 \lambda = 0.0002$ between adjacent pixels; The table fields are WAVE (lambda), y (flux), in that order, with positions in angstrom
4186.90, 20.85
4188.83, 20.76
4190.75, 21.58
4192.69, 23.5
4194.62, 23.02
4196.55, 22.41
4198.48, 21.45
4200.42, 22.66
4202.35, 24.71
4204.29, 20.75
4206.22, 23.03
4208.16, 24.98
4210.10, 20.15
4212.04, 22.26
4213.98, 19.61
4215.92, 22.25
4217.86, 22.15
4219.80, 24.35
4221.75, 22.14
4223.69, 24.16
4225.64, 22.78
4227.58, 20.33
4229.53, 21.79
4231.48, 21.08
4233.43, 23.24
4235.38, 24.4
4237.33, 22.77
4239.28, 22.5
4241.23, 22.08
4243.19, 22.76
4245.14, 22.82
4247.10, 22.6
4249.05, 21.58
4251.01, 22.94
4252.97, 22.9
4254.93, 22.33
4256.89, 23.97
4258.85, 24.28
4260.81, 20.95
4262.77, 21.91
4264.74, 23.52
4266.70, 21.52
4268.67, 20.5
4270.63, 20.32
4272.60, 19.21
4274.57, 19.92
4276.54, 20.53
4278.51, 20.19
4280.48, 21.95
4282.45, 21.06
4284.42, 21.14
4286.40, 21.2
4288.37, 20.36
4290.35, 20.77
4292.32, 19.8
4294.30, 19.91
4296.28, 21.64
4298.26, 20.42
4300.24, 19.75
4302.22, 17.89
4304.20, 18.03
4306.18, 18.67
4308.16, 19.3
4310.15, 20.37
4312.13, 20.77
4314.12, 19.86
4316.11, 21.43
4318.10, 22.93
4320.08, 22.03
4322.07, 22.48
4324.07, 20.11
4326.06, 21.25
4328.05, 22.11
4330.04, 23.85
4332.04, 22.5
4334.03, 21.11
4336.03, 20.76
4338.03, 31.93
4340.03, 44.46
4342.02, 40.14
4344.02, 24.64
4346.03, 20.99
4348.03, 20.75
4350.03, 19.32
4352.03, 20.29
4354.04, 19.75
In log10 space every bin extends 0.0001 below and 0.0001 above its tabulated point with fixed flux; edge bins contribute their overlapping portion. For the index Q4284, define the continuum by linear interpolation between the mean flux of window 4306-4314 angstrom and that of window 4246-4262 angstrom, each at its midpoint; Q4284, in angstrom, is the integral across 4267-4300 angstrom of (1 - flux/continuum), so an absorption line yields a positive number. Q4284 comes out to 1.0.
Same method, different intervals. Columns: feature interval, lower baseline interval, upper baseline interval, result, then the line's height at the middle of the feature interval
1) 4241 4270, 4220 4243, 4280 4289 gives -0.7 angstrom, 21.9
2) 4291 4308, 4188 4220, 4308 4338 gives 1.8 angstrom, 21.9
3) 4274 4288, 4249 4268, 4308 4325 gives 0.7 angstrom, 22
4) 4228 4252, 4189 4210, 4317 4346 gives 1.1 angstrom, 23.5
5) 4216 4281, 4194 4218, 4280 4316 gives -2.6 angstrom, 21.3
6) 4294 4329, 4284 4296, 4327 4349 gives 4.1 angstrom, 23.3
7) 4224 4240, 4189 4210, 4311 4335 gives 0.0 angstrom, 22.4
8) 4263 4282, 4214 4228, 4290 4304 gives -0.2 angstrom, 20.7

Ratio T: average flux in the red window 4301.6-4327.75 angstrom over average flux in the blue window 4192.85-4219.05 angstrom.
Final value 0.9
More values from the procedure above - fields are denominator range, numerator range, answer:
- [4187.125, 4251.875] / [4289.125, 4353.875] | 1.00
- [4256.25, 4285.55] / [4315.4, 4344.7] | 1.19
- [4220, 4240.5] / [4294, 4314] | 0.87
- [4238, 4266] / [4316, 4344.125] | 1.13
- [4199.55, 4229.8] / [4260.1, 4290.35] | 0.93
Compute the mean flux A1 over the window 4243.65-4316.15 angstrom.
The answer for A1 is 21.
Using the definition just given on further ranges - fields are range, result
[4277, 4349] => 22.4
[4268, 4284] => 20.5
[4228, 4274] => 22.2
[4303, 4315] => 19.5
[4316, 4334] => 22.1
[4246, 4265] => 22.7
